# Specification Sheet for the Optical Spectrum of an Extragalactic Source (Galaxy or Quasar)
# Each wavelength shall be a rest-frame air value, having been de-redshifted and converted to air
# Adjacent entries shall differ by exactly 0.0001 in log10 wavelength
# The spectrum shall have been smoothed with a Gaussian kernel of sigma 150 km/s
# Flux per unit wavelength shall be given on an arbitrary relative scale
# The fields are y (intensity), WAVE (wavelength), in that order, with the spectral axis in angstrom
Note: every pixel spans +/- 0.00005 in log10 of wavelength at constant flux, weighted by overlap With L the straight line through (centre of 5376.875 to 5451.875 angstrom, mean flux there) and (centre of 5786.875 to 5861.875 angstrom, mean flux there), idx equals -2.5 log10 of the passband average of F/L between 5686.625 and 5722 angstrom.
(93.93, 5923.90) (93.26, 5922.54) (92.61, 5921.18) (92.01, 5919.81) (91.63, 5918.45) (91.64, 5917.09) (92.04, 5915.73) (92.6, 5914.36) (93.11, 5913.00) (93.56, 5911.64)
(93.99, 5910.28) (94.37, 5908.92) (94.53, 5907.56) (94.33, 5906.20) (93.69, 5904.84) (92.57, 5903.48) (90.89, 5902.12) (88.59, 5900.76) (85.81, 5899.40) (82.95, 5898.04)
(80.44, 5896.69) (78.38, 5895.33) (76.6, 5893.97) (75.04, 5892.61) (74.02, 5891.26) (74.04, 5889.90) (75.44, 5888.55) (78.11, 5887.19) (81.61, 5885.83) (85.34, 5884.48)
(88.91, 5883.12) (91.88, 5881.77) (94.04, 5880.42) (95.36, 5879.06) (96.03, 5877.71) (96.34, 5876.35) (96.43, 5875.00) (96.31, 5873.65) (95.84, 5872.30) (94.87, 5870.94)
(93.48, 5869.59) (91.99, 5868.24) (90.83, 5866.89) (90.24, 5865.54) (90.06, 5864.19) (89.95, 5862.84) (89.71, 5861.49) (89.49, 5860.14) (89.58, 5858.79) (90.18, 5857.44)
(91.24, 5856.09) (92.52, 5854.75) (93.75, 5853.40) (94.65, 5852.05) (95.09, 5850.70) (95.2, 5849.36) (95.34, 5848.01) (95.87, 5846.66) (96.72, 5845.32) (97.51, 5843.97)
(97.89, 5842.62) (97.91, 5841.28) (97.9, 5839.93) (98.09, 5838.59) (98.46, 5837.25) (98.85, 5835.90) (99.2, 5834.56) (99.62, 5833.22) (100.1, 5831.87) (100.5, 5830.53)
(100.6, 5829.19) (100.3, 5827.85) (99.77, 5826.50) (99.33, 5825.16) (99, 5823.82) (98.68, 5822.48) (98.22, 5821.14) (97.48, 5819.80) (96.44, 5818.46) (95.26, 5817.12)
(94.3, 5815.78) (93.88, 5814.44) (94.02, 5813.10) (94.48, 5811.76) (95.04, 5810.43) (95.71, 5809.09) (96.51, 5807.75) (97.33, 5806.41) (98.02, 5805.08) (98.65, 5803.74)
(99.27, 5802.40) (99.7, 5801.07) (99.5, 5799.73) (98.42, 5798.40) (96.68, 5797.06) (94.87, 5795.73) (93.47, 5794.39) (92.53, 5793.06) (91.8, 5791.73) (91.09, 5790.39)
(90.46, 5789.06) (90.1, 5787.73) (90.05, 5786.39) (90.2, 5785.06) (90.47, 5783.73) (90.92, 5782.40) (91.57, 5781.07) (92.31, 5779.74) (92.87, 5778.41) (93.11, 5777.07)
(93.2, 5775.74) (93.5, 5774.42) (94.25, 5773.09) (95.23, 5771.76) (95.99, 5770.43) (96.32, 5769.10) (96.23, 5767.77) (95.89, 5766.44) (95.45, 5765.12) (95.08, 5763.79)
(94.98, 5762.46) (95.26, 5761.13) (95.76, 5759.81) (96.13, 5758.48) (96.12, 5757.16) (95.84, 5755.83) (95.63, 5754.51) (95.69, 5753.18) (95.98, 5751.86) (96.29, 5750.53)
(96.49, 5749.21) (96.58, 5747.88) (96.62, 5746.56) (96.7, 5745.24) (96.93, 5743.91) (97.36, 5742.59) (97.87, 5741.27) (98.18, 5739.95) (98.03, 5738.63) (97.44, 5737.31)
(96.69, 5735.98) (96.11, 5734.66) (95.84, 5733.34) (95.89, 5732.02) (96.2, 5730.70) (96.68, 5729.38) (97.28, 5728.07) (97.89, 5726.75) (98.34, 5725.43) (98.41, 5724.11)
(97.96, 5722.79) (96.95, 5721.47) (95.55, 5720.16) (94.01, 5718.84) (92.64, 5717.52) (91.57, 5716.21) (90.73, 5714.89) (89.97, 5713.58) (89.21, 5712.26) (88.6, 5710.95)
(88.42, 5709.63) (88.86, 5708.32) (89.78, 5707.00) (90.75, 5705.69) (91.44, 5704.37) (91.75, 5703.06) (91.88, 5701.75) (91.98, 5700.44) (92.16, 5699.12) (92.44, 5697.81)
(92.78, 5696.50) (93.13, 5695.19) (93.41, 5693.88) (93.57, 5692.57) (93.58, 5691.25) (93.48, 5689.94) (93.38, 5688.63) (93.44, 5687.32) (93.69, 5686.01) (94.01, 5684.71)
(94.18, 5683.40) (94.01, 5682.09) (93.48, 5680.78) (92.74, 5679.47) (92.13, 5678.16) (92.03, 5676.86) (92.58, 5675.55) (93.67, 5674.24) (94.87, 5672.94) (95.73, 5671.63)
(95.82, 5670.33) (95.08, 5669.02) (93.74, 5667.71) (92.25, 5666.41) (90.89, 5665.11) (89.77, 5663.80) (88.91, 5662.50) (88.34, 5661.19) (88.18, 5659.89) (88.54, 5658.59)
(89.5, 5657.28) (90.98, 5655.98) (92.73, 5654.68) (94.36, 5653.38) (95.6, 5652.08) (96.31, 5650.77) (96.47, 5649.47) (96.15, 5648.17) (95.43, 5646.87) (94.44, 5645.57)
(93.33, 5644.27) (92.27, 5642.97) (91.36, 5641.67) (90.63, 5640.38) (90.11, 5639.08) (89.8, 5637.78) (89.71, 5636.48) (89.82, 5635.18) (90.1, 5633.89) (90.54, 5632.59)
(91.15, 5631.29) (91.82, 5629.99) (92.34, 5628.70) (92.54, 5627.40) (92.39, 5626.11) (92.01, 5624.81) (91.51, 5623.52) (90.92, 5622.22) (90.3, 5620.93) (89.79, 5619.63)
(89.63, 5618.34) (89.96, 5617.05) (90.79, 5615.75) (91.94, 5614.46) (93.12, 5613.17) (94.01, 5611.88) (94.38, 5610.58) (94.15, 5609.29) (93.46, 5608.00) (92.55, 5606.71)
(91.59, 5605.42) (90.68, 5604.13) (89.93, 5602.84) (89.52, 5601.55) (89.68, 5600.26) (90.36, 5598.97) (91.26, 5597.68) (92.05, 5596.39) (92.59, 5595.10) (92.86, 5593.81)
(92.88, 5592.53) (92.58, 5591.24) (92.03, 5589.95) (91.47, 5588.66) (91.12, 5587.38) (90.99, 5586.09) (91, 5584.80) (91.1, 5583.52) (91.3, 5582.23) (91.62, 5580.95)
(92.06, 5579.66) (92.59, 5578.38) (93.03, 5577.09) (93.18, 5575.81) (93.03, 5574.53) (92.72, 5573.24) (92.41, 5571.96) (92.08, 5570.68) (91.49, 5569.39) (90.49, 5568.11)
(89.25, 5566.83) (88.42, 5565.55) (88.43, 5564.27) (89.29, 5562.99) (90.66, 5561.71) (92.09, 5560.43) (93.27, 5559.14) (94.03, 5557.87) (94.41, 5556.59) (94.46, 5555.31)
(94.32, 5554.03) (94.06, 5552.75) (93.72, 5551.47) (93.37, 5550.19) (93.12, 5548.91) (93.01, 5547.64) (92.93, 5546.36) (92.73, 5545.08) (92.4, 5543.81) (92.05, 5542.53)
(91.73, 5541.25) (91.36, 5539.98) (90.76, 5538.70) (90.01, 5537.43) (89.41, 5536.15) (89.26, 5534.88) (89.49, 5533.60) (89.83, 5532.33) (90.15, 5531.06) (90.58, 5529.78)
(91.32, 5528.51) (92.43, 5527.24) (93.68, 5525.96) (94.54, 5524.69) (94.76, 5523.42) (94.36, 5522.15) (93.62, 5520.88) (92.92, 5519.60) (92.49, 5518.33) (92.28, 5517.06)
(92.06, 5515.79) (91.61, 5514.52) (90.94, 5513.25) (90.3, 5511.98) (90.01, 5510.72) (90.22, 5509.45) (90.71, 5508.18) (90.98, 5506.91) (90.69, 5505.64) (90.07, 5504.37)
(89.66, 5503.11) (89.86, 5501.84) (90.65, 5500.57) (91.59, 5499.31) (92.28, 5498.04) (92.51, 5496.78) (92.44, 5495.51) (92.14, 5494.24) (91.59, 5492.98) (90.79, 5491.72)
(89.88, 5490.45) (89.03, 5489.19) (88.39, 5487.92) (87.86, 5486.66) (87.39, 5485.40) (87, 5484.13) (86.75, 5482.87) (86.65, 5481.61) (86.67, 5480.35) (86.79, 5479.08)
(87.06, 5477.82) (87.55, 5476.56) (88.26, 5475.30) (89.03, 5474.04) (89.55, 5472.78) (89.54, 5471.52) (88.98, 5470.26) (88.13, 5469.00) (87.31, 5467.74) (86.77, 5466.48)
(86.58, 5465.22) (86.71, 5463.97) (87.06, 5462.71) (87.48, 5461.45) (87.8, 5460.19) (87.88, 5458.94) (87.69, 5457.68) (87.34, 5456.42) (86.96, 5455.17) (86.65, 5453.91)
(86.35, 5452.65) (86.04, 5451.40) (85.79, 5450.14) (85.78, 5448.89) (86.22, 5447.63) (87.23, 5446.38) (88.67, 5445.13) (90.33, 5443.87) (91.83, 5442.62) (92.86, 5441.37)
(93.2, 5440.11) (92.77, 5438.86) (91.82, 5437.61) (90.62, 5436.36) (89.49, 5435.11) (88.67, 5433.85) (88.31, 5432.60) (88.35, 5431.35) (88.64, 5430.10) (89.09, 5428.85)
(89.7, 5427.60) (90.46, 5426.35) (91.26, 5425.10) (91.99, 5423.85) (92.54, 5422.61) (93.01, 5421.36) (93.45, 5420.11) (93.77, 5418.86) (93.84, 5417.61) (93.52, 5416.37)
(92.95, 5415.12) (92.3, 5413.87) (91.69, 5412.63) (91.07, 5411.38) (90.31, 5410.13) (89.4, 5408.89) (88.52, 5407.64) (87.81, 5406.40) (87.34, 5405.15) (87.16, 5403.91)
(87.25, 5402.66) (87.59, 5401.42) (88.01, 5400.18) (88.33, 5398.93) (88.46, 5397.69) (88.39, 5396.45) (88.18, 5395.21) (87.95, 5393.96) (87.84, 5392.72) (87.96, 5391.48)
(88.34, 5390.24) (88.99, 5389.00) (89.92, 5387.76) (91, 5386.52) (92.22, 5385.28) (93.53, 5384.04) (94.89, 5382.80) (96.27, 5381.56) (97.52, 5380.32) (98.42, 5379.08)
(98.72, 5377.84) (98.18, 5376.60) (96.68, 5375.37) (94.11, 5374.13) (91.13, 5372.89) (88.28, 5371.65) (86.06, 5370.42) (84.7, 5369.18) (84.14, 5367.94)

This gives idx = 0.03 mag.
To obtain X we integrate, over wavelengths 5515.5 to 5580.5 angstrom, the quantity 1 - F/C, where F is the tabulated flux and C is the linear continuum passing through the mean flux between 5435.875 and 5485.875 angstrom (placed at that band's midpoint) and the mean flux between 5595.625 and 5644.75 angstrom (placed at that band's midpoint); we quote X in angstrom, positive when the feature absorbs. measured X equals -1.6 angstrom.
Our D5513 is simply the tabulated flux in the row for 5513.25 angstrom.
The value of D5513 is 90.94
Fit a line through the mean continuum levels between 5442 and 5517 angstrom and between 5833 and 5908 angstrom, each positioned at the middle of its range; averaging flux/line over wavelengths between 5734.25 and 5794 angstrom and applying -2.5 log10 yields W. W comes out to -0.052 mag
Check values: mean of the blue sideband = 88.9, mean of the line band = 94.7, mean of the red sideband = 90.8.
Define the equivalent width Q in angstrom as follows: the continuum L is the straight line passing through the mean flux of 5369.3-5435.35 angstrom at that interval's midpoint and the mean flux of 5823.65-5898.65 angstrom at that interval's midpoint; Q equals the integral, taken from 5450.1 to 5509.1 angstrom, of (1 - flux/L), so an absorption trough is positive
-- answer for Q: 1.5 angstrom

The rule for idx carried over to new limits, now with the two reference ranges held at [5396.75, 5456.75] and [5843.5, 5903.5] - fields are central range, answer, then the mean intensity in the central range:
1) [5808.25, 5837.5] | -0.097 mag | 97.7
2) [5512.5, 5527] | -0.040 mag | 92.9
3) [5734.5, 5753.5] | -0.088 mag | 96.9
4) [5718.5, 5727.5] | -0.090 mag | 97.1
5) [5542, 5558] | -0.045 mag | 93.4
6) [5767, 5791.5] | -0.039 mag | 92.6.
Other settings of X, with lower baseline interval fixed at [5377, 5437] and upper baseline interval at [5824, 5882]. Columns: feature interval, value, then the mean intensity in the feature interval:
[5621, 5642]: 0.5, 91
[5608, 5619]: 0.1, 92.3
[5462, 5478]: 0.6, 87.9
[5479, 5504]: 0.6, 89.6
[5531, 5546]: 0.2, 90.9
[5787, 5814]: -0.2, 95.4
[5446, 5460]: 0.7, 86.8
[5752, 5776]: -0.2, 95.4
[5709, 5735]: -0.1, 94.4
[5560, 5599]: 0.4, 91.5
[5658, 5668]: 0.4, 90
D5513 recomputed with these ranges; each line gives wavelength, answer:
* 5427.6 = 89.7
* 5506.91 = 90.98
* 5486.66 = 87.86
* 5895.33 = 78.38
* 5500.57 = 90.65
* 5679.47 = 92.74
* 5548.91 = 93.12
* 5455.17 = 86.96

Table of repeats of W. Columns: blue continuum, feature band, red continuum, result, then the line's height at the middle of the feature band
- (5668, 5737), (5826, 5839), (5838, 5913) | -0.095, 91.2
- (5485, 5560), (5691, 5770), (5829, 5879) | -0.011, 93.8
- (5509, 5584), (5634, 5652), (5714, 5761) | 0.015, 94.1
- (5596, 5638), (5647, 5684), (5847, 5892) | -0.020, 91.1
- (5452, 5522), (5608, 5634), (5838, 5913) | -0.024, 89.7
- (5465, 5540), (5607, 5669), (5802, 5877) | 0.006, 92.4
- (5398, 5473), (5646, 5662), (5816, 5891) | -0.012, 91.7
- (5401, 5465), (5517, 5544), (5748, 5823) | -0.009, 91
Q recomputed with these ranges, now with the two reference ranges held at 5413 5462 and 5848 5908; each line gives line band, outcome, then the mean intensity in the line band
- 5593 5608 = -0.3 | 91.3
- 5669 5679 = -0.5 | 93.9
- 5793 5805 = -1.1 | 97.3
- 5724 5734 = -0.9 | 97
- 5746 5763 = -1.3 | 96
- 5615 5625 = -0.1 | 90.6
